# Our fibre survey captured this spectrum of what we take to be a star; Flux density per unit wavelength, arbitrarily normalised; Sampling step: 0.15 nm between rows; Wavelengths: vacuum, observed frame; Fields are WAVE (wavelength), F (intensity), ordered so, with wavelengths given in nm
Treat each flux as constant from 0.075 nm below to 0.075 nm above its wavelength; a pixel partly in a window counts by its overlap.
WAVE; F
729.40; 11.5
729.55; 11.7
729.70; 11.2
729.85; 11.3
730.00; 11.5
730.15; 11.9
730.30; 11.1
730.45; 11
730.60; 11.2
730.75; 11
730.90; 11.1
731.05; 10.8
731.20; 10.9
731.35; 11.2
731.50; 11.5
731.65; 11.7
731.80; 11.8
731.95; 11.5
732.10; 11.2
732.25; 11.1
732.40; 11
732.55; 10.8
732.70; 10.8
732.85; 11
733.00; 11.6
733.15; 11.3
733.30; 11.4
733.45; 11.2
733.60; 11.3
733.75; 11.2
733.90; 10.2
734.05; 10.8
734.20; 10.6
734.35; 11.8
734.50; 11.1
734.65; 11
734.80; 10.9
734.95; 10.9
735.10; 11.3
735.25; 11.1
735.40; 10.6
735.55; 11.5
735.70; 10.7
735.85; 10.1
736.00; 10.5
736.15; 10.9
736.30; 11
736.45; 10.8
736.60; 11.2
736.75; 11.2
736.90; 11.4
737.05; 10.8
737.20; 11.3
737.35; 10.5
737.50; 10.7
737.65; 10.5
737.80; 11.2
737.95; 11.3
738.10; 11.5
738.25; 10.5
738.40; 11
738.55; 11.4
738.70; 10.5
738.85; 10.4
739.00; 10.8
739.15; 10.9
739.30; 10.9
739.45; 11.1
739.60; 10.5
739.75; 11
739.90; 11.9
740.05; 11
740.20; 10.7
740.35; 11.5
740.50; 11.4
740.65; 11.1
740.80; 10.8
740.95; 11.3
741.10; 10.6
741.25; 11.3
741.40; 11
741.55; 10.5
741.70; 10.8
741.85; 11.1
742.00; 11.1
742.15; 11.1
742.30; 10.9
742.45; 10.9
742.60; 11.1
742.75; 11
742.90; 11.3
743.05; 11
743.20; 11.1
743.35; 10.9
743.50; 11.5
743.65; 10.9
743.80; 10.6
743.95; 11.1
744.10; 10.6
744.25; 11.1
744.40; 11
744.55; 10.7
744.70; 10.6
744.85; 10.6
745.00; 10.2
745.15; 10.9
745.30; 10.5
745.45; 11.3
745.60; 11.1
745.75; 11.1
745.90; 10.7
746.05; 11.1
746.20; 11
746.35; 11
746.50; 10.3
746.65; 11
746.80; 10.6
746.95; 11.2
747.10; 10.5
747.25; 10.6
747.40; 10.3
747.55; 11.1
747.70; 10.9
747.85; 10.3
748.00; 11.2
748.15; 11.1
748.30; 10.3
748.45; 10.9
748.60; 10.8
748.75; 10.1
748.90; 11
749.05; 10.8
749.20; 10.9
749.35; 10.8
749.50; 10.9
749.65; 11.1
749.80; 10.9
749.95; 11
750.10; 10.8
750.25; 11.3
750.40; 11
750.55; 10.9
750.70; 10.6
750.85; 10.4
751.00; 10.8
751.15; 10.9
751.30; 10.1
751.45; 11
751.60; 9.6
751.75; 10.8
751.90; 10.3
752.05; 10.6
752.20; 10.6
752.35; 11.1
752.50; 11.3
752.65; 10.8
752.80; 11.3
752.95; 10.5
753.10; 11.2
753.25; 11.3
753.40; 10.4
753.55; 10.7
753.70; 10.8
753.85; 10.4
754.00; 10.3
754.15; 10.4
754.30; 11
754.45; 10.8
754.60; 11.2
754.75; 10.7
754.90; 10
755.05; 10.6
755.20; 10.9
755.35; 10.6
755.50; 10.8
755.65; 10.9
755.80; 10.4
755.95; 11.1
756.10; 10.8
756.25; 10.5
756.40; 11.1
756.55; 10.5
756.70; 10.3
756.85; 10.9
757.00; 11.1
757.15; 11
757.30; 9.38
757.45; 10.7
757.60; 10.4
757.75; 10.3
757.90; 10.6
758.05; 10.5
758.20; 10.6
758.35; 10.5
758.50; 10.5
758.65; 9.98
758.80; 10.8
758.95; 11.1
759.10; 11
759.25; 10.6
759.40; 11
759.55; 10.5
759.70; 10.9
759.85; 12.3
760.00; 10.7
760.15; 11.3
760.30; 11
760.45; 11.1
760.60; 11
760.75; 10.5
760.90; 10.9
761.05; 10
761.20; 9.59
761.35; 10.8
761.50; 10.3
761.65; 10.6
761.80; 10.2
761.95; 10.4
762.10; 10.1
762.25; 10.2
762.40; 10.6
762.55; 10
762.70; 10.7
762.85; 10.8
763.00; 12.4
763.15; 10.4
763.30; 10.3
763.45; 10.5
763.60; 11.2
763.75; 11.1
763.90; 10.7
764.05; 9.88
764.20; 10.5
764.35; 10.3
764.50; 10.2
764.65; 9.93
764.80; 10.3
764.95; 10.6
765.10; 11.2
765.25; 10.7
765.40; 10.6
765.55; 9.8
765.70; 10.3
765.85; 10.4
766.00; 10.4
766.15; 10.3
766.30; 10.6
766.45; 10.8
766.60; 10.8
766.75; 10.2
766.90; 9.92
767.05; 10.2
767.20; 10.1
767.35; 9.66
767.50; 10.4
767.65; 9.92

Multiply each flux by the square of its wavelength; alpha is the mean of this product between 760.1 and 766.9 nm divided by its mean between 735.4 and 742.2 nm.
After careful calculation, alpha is 1.0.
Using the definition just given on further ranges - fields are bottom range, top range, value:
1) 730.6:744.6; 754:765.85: 1.02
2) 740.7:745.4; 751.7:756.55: 1.02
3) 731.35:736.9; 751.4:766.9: 1.03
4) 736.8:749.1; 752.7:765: 1.02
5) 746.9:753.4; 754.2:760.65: 1.02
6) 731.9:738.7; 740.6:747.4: 1.01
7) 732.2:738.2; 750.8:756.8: 1.02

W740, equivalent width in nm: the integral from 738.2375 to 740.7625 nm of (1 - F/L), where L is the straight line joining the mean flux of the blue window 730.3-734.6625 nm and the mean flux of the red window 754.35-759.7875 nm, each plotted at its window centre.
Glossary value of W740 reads 0.00 nm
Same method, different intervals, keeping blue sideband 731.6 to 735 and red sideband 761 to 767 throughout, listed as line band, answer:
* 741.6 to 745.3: 0.00 nm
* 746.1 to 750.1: 0.01 nm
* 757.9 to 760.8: -0.07 nm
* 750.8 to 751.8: 0.02 nm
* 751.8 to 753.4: -0.02 nm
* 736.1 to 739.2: 0.03 nm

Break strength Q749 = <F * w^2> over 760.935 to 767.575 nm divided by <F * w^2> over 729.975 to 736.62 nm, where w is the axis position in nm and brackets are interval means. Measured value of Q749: 1.0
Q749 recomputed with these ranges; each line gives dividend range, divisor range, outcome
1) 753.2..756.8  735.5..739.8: 1.03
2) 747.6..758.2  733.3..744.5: 1.01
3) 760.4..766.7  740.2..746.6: 1.01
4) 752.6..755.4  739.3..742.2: 1.01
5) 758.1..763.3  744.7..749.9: 1.03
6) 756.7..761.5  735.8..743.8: 1.02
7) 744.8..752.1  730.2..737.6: 1.01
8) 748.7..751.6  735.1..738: 1.02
